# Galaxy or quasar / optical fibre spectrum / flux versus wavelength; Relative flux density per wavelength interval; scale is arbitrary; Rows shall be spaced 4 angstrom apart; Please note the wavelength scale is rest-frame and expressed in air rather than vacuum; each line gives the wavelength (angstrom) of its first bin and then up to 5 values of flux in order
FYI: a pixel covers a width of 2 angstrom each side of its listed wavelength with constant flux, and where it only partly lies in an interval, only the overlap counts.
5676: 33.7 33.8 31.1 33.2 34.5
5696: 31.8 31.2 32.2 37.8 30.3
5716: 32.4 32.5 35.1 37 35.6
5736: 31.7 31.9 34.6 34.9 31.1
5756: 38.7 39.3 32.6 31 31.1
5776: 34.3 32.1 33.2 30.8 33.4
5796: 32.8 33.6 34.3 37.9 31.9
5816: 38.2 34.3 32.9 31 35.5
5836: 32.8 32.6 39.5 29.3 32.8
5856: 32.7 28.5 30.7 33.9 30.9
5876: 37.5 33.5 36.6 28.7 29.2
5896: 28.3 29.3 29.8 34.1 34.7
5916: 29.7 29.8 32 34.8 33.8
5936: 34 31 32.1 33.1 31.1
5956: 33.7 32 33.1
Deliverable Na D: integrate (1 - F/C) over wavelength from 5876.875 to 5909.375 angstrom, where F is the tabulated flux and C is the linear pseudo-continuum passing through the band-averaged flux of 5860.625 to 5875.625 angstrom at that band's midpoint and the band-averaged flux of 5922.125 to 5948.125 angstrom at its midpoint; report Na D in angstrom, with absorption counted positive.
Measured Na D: 1.1 angstrom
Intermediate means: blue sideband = 32.1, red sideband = 33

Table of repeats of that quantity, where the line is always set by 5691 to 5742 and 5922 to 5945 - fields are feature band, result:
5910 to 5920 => 0.4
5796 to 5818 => -1.2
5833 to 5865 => 0.6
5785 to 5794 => 0.3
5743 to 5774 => -0.8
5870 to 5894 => 0.2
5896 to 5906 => 1.1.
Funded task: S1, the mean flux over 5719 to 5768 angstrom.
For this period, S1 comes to 34.5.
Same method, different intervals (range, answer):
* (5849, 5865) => 31.1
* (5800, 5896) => 33.2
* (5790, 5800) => 33.2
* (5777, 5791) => 32.3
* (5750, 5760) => 35.8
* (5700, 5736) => 33.8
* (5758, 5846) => 33.9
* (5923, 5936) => 33.7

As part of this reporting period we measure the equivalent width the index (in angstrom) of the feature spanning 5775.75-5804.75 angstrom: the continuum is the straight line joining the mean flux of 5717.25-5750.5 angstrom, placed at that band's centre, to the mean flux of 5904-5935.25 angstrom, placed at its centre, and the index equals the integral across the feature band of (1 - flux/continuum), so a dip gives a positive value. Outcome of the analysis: 0.59 angstrom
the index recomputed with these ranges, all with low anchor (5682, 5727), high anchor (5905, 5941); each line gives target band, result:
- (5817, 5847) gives -1.2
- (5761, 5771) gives 0.1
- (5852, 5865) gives 0.7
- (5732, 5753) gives -0.2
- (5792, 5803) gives -0.2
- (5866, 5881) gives -0.6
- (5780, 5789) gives 0.2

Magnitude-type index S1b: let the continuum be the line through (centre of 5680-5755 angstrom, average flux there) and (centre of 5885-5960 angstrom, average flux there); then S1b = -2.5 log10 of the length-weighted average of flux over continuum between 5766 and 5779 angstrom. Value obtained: 0.03 mag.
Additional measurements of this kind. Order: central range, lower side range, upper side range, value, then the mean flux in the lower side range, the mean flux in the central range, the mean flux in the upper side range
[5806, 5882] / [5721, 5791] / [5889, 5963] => -0.024 mag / 33.8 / 33.5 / 31.8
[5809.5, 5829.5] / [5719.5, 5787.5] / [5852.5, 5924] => -0.033 mag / 33.9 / 33.8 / 31.7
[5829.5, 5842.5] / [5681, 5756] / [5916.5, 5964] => -0.028 mag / 33.4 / 33.8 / 32.4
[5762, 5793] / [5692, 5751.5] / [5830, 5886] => 0.038 mag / 33.5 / 32.3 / 33.3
